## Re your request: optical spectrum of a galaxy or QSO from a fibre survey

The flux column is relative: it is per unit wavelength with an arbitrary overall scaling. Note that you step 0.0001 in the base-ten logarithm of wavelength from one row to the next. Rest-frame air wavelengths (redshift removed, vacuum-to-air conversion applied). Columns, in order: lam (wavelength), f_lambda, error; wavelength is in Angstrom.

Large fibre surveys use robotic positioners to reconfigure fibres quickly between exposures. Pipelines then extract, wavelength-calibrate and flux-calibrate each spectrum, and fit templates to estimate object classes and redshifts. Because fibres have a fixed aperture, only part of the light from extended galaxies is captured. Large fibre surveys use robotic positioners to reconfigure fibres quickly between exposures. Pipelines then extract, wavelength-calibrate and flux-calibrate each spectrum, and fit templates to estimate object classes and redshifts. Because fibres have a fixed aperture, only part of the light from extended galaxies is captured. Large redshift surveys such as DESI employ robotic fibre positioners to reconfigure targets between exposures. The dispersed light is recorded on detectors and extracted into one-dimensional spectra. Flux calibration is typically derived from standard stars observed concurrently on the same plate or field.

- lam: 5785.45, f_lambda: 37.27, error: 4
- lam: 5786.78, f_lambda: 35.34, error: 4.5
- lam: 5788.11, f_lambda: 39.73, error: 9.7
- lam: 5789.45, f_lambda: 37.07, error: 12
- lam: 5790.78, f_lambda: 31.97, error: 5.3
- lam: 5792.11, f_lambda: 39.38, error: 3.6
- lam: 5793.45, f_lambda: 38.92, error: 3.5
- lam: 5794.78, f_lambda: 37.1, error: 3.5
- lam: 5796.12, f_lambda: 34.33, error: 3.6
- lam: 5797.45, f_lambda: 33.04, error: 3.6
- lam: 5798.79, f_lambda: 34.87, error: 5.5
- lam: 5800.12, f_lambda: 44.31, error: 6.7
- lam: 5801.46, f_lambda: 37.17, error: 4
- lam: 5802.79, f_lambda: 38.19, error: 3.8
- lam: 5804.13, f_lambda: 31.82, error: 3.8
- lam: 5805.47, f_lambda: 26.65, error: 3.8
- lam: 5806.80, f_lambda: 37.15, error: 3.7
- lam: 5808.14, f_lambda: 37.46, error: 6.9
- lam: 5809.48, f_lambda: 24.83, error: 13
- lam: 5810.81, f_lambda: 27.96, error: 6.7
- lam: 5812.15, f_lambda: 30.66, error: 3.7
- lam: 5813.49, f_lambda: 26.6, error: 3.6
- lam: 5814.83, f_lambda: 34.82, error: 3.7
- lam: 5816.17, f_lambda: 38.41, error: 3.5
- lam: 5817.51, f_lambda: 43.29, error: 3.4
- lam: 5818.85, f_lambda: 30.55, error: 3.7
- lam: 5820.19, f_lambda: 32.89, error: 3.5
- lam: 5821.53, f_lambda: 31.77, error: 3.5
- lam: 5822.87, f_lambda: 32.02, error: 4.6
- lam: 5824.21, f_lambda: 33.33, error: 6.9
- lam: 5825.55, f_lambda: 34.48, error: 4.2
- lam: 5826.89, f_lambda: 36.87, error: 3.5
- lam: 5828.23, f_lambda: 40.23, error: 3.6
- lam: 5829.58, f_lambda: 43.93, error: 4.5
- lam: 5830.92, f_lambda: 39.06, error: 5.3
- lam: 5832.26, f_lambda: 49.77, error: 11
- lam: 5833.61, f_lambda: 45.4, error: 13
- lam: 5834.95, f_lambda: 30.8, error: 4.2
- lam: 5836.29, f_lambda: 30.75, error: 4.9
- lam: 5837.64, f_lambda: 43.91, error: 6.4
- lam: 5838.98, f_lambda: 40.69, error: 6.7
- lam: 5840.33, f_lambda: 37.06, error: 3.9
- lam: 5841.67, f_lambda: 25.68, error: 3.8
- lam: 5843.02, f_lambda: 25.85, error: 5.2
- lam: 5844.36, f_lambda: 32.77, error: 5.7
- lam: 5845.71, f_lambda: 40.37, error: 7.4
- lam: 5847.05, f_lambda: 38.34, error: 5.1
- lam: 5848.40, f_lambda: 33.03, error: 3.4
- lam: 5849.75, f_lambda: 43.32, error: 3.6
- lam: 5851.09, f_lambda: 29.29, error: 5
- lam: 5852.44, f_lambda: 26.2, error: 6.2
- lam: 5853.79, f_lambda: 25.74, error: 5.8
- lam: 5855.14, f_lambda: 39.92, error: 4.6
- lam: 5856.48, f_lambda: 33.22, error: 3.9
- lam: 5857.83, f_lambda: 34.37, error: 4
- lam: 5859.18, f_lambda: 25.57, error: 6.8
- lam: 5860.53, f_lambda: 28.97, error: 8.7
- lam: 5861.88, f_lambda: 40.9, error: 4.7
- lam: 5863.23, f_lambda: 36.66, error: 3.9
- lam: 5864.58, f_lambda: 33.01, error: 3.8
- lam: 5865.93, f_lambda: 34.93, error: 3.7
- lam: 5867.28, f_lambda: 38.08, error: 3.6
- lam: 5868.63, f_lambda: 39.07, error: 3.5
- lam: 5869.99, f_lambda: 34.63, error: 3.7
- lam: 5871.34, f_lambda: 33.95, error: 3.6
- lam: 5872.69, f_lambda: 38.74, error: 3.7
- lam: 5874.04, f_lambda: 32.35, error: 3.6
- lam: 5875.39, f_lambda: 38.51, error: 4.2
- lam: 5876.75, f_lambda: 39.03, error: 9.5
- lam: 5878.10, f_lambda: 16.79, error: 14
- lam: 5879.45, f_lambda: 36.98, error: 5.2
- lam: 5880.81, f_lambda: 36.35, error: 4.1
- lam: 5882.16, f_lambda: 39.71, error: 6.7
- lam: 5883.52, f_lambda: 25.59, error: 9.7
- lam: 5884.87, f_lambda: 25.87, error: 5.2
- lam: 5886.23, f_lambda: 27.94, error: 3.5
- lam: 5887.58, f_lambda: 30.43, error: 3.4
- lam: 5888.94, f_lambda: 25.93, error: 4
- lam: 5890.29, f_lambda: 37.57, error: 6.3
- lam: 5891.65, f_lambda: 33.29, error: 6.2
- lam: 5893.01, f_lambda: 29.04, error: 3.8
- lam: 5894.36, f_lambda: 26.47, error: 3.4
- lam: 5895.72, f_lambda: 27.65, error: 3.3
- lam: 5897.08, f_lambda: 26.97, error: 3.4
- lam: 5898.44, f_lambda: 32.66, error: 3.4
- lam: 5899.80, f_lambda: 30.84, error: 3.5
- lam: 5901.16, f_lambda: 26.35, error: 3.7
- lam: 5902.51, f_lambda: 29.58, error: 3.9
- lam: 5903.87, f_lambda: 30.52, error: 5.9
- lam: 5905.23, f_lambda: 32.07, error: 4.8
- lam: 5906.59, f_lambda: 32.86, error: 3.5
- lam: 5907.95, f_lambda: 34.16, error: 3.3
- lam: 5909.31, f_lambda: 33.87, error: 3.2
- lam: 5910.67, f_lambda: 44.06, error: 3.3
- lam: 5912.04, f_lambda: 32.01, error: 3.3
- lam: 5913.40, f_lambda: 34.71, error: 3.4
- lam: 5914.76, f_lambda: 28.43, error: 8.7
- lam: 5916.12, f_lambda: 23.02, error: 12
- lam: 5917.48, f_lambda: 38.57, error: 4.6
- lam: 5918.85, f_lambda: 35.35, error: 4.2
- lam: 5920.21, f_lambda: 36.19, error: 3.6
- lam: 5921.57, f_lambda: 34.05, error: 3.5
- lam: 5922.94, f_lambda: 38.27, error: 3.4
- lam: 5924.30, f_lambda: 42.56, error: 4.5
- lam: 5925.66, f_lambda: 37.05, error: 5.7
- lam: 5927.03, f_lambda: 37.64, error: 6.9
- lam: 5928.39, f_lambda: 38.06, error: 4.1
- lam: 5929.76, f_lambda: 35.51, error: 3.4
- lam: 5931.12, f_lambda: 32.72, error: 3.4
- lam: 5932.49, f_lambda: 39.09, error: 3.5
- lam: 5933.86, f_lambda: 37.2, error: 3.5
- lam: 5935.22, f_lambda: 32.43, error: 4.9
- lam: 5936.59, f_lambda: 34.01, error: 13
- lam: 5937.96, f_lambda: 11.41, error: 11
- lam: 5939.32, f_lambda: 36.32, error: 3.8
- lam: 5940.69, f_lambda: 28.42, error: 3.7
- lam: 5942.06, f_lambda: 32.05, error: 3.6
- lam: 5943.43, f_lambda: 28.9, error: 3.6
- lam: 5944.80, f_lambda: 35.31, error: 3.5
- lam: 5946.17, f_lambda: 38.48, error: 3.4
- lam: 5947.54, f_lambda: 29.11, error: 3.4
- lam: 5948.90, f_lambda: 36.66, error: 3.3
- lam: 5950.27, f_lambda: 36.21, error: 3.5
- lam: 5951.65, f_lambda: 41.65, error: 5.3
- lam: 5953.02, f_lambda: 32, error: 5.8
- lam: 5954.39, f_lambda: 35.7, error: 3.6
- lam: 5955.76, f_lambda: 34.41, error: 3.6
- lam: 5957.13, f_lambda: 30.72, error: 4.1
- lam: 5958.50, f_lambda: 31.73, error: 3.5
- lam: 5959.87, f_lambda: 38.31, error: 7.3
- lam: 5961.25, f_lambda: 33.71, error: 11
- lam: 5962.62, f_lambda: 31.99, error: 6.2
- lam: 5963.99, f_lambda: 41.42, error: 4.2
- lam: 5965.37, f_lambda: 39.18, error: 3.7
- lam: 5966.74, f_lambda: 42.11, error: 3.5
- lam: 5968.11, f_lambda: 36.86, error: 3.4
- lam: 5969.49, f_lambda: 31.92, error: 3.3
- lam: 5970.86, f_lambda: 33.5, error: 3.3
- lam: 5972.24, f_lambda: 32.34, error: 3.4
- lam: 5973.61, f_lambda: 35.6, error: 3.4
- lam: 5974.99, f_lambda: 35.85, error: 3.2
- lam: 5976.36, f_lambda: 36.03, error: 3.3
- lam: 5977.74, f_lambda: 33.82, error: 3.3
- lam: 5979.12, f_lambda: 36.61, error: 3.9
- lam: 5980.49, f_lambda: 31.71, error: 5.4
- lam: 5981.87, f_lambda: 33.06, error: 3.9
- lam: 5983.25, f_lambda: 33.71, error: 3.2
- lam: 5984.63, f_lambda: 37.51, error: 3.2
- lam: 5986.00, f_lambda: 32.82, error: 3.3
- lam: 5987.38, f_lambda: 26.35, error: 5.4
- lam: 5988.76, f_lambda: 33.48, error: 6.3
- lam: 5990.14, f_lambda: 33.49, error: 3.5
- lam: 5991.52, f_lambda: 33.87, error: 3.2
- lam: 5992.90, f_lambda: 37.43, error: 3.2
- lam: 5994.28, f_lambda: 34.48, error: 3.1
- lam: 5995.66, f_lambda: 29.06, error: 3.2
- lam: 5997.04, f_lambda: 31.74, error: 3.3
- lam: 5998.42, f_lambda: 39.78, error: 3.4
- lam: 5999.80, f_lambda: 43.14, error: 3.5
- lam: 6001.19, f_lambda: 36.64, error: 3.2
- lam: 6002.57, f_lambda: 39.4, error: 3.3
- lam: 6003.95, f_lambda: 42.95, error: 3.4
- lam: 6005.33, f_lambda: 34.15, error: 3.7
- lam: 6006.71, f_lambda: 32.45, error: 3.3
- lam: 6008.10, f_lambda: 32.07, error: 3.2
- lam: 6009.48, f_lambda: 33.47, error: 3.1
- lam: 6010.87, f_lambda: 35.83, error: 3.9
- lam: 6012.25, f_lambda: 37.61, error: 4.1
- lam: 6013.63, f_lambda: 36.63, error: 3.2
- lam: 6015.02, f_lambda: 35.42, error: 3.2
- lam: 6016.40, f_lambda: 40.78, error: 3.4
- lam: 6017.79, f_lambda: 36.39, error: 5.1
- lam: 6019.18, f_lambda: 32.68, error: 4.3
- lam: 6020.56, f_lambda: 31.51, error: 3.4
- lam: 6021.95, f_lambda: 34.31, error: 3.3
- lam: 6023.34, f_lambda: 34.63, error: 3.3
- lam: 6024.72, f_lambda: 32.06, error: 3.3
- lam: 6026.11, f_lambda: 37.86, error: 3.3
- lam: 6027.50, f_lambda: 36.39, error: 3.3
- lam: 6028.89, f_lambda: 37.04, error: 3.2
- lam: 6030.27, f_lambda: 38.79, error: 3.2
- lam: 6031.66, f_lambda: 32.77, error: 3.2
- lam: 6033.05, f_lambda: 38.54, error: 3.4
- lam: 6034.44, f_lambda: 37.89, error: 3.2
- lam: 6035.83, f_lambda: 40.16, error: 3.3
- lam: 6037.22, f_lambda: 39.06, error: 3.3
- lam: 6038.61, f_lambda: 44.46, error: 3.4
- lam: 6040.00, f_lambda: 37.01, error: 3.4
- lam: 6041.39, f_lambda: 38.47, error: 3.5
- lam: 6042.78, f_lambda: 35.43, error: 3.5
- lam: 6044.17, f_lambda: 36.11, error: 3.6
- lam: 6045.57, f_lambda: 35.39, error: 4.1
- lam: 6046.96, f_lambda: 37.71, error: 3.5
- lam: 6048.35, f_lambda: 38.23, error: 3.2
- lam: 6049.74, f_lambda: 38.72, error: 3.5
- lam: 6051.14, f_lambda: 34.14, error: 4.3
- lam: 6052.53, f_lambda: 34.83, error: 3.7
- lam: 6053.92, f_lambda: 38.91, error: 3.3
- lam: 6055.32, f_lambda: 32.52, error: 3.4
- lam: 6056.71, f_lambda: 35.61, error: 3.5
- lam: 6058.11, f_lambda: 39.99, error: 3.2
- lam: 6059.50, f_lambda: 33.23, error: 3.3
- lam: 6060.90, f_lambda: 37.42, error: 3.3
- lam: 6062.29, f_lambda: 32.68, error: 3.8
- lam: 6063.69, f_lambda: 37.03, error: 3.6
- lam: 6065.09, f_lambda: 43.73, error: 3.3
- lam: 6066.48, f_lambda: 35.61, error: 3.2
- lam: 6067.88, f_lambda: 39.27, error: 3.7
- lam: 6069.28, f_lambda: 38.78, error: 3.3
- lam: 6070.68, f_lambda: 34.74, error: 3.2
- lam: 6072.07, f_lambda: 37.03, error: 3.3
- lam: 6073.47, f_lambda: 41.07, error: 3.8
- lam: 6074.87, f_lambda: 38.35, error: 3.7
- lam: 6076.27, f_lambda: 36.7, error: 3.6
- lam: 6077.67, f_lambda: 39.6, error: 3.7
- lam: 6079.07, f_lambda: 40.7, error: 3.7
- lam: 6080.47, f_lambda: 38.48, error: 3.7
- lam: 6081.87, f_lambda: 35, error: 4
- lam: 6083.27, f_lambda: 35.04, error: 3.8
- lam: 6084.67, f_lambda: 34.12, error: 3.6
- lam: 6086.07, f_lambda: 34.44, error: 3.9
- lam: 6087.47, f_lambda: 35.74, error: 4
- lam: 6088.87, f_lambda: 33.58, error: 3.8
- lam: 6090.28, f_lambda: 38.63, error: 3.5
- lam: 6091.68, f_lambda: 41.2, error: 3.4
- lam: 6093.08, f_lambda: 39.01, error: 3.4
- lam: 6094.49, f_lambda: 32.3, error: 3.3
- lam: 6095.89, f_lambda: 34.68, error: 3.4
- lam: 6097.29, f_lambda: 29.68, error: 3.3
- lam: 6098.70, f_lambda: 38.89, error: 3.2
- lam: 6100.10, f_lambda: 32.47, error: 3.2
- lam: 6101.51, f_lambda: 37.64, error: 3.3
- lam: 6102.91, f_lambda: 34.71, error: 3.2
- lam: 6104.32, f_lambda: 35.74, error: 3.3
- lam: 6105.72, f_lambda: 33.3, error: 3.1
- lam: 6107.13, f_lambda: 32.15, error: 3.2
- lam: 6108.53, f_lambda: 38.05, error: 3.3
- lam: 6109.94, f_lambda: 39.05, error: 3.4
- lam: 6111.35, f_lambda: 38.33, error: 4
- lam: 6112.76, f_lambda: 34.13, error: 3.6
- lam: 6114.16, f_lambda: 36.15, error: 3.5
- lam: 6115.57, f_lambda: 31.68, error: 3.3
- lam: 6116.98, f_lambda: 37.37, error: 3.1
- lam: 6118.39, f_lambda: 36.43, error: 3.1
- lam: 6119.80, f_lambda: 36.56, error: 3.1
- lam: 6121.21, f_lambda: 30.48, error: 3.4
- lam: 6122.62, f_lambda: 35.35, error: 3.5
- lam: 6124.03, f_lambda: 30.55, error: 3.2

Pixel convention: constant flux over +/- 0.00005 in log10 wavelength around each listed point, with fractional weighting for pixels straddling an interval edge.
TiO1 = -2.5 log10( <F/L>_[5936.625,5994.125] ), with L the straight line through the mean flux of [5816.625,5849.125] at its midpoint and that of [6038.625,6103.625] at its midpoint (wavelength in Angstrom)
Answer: 0.08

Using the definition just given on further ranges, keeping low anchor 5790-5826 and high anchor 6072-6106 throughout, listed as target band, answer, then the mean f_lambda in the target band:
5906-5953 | 0.03 mag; 34.3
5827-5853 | -0.07 mag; 36.7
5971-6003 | 0.03 mag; 34.6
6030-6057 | -0.04 mag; 37.2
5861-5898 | 0.06 mag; 32.8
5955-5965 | 0.02 mag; 34.8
